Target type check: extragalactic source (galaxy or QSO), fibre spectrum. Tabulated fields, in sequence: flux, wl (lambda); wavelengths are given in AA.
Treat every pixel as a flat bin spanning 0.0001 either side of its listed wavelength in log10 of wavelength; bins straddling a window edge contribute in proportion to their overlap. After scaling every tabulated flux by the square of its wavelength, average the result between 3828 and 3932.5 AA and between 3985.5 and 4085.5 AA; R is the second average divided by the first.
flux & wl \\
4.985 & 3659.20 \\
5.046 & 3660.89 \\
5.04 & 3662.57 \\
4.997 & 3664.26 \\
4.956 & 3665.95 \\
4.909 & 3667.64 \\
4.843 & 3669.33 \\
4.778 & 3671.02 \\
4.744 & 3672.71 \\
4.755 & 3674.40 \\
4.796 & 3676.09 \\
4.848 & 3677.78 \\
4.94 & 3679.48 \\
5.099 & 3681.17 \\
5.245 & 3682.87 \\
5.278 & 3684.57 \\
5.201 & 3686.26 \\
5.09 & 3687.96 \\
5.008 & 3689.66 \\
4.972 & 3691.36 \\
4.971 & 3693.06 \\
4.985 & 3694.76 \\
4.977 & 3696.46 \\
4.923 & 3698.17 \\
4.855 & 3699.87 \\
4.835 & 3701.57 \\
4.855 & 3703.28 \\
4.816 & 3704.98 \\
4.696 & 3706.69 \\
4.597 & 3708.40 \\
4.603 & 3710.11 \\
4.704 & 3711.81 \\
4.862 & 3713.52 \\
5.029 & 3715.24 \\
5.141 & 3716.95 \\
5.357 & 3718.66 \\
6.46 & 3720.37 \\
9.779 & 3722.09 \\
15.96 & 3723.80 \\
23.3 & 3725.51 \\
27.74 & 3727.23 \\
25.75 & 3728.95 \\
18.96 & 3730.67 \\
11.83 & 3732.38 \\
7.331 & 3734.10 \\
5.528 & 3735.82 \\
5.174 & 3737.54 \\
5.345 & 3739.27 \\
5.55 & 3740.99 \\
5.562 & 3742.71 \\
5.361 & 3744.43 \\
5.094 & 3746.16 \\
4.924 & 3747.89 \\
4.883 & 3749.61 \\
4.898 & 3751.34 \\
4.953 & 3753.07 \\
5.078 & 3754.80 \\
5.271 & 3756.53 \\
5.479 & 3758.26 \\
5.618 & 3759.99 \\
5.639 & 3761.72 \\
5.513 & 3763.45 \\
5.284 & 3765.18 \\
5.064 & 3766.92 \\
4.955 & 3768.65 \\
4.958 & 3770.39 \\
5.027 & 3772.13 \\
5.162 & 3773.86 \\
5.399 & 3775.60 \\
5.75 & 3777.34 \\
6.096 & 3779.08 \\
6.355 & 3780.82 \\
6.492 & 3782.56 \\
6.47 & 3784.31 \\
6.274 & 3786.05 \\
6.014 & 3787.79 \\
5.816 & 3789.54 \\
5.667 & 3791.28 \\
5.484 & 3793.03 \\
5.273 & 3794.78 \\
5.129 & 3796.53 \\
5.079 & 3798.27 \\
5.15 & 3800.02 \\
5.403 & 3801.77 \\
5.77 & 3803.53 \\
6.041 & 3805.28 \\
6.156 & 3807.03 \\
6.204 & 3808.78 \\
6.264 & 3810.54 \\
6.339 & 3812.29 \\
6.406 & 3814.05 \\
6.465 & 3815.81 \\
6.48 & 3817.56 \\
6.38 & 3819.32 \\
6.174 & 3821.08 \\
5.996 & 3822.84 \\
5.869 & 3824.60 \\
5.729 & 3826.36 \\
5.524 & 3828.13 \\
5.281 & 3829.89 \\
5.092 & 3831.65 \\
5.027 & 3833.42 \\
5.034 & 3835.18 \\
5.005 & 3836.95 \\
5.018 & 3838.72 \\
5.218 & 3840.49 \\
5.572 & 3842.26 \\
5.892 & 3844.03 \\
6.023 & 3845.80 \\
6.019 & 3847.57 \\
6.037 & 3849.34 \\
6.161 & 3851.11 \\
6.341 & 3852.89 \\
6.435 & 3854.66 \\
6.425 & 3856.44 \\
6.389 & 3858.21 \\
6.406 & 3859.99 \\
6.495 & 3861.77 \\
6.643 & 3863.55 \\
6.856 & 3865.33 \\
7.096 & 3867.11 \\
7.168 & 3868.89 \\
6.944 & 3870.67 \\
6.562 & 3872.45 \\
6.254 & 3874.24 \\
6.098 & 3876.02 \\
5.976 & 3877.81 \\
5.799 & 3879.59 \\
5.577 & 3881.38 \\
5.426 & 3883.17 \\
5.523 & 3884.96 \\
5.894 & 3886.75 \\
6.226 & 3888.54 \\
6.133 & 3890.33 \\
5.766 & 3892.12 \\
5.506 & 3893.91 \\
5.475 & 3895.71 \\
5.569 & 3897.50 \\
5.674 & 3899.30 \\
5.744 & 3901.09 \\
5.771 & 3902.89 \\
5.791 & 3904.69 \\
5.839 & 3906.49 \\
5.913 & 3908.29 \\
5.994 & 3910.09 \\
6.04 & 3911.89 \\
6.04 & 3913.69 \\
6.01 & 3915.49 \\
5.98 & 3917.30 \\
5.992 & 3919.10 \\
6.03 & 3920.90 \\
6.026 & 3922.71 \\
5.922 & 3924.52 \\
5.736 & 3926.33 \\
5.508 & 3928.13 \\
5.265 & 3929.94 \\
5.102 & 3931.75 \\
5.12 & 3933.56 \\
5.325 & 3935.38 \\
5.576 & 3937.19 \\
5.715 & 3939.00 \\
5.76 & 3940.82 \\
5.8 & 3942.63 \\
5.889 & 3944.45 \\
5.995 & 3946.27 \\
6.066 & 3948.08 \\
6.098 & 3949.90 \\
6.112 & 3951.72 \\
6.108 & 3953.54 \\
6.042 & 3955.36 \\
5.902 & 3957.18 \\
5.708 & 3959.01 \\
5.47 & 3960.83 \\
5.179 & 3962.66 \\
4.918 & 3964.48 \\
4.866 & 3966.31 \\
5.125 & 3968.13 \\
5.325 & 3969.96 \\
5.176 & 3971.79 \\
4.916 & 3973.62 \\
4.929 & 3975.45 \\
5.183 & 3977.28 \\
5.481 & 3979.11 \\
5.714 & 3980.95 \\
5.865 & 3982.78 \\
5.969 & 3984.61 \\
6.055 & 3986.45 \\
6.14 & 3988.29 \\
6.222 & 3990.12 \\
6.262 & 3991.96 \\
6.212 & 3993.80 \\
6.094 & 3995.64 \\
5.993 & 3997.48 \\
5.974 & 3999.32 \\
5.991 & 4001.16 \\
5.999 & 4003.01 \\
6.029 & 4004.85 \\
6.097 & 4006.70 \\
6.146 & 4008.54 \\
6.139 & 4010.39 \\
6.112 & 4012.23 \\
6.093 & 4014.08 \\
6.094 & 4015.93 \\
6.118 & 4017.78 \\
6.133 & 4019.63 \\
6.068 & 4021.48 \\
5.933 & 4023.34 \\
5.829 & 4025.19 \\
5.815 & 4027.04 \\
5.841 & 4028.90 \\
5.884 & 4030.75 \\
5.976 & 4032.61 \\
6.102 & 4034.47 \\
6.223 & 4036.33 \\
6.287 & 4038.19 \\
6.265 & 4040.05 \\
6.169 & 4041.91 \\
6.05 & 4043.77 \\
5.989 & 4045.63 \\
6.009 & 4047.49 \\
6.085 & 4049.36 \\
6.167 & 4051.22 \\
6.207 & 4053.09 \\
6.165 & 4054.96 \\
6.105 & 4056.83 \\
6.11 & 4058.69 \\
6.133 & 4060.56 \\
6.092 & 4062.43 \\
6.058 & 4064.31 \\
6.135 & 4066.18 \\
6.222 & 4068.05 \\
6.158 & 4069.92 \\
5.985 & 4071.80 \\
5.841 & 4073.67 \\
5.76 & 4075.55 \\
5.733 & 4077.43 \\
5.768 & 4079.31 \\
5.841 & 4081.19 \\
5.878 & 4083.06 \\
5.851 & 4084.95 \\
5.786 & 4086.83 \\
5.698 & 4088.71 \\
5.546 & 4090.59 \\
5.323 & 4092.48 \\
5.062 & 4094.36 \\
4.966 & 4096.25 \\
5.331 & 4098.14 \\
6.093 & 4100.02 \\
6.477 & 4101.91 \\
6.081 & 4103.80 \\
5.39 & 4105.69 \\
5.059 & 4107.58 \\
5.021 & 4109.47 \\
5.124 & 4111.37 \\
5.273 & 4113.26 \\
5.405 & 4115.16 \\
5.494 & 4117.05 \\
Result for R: 1.1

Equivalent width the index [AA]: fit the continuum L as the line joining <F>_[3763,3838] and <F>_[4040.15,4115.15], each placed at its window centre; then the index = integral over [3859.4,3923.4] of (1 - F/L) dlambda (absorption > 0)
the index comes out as -3.6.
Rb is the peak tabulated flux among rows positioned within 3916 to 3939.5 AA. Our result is 6.03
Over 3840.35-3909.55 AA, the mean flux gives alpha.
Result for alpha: 6.08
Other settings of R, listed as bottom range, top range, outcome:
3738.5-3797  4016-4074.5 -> 1.28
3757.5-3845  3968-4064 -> 1.17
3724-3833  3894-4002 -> 0.90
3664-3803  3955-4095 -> 1.06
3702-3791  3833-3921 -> 0.89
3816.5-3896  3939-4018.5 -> 1.03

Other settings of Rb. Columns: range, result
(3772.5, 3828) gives 6.492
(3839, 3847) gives 6.023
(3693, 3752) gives 27.74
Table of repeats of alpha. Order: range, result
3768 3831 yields 5.81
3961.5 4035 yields 5.8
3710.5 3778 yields 7.76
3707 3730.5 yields 11.1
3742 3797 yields 5.47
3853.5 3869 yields 6.63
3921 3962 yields 5.74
